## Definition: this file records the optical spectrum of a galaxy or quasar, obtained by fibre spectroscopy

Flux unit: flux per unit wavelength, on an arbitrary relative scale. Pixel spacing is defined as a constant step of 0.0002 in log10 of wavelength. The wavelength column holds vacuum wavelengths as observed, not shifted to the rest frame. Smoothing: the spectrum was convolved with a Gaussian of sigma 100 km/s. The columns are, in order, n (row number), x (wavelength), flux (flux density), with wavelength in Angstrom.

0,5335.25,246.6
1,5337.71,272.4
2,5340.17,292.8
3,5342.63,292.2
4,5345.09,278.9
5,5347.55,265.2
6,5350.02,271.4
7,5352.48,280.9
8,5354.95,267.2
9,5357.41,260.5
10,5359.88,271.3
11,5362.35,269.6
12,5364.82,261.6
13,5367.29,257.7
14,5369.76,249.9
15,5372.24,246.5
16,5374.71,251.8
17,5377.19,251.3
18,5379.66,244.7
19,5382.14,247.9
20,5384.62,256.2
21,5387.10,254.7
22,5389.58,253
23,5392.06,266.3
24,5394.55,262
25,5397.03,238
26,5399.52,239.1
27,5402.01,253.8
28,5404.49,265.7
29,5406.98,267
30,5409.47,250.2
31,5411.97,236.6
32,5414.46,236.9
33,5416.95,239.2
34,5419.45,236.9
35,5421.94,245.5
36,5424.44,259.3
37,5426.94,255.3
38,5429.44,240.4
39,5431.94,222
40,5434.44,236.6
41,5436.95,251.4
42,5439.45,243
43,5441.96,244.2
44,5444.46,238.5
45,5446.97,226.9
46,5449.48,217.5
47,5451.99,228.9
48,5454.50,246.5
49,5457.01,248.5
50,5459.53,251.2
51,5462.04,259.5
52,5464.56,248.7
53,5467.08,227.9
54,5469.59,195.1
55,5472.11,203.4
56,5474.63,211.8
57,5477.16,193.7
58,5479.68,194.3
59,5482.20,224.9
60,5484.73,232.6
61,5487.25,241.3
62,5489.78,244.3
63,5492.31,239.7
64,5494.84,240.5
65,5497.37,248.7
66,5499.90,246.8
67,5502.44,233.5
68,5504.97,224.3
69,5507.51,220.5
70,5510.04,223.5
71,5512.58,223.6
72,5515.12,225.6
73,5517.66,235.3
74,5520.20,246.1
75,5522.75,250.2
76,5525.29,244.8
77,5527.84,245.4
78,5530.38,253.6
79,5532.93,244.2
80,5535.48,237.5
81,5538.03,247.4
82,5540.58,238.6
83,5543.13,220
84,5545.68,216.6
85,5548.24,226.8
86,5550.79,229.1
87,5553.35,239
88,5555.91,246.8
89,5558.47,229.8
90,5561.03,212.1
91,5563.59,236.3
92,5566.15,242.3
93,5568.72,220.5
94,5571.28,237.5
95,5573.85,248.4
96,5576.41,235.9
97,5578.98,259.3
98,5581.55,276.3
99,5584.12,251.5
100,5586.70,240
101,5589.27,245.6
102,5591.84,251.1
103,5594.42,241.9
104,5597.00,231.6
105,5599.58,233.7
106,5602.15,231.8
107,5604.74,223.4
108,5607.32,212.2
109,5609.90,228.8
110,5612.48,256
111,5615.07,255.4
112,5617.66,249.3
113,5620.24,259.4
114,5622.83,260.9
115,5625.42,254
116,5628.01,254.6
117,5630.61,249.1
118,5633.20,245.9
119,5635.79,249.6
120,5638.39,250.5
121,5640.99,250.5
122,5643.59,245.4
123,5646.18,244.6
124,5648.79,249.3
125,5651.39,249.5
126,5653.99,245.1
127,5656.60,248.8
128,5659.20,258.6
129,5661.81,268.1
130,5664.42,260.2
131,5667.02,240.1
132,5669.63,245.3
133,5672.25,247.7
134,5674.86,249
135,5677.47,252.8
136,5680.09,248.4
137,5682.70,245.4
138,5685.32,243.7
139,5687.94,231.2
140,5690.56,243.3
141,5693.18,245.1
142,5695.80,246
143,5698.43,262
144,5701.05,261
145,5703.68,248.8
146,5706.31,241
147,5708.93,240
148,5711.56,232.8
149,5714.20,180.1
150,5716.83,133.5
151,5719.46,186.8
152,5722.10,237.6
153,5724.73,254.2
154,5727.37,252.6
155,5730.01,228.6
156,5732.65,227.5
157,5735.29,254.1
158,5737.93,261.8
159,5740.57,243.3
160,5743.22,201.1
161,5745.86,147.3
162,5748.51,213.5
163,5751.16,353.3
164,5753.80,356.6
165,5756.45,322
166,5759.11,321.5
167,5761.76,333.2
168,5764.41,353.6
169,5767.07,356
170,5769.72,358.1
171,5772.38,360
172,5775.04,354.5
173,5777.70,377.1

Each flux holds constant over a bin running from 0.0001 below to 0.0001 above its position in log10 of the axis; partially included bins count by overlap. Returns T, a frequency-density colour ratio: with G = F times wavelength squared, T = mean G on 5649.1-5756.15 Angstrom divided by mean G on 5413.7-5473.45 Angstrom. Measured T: 1.12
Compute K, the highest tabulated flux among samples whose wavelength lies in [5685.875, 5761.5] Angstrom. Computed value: 356.6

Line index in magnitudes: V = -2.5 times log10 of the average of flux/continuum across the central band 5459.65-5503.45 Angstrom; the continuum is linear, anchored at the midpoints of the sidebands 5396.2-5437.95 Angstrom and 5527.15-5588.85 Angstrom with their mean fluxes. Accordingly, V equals 0.06 mag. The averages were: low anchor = 246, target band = 229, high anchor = 239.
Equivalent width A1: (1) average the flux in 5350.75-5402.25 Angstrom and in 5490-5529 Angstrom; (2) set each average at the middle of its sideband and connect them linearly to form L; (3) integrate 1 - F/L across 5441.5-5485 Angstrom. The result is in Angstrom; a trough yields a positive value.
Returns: 3.0 Angstrom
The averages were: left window 257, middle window 227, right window 237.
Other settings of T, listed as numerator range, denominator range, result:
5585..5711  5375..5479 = 1.11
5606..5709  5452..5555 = 1.13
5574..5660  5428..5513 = 1.12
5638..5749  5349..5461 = 1.06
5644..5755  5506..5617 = 1.07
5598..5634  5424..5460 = 1.08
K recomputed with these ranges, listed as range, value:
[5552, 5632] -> 276.3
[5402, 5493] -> 267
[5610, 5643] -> 260.9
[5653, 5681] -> 268.1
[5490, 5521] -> 248.7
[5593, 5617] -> 256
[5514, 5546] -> 253.6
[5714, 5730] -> 254.2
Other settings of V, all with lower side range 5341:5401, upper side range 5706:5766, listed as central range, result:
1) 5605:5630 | 0.03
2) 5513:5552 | 0.09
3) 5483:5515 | 0.10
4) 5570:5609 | 0.06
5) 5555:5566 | 0.11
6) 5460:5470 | 0.09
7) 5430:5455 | 0.10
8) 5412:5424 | 0.08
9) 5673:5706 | 0.02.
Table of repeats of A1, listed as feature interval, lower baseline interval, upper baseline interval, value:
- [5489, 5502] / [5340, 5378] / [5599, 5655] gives 0.6 Angstrom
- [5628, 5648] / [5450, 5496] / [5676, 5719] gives -1.4 Angstrom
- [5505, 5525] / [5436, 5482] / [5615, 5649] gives 0.3 Angstrom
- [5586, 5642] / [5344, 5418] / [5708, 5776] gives 4.1 Angstrom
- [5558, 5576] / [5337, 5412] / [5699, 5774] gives 2.0 Angstrom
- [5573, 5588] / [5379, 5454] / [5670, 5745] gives -0.8 Angstrom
